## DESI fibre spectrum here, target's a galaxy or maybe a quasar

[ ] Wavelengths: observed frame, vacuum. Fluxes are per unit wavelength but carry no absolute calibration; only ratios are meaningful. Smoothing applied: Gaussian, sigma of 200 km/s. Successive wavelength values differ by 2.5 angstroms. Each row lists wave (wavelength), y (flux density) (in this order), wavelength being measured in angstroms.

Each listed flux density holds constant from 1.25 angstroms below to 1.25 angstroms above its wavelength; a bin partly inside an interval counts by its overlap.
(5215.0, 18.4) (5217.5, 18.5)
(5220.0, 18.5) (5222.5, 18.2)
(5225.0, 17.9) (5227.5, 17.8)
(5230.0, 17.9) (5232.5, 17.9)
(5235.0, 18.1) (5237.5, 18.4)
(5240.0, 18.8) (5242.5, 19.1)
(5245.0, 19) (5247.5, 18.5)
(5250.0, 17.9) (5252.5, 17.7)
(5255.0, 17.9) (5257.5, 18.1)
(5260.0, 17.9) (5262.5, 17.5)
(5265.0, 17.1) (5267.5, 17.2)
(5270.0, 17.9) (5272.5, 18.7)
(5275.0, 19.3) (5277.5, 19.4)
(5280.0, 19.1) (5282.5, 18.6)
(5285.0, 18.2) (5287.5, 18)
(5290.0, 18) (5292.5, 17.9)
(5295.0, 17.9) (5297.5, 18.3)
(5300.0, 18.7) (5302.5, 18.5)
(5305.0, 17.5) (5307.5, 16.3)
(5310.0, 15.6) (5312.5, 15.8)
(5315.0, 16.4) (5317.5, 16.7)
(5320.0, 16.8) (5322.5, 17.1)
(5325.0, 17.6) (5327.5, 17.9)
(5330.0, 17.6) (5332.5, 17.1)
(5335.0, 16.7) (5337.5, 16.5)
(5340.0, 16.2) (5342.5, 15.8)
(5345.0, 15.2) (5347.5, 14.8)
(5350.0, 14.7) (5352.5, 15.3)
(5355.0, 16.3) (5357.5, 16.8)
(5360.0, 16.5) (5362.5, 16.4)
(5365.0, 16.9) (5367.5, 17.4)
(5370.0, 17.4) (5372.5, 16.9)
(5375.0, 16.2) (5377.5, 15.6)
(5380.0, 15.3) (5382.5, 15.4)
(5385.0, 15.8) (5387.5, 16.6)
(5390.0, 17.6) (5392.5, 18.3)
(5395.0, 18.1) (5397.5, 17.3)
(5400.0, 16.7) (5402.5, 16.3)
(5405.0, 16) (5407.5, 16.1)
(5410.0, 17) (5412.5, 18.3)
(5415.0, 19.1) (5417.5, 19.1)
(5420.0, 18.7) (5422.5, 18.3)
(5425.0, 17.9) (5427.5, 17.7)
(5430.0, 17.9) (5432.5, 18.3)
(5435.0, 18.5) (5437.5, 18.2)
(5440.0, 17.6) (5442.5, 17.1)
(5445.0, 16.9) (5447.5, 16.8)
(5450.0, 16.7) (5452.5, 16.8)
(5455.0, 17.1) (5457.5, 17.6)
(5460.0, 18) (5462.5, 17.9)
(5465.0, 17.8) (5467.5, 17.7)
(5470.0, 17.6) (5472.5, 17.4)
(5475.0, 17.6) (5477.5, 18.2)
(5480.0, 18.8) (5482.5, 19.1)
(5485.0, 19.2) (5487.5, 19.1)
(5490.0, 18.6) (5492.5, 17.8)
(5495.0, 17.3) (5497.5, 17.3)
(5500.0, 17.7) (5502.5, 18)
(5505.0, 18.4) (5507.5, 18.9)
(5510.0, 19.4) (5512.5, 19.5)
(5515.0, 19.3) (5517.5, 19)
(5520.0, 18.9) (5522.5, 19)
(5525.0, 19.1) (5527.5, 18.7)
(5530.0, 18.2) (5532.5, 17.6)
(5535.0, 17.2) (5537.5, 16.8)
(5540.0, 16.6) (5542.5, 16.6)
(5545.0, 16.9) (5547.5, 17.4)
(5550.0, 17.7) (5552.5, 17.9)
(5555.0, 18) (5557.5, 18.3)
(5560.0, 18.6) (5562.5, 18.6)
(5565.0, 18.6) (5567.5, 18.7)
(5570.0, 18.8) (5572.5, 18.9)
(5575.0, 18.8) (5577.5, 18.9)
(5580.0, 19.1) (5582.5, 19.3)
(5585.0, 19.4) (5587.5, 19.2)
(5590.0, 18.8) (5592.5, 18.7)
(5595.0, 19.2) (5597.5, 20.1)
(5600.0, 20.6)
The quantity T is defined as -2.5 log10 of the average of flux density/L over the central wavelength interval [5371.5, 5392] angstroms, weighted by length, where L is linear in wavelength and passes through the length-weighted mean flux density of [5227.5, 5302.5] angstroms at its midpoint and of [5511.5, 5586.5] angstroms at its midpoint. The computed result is 0.128 mag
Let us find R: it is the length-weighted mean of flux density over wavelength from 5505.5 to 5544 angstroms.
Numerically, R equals 18.3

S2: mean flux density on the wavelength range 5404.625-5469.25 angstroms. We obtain 17.7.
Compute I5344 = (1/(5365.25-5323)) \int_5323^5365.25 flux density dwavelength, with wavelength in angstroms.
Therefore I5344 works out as 16.4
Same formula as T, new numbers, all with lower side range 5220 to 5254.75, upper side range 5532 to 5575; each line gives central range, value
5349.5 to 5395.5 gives 0.10 mag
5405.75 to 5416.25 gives 0.03 mag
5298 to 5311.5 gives 0.05 mag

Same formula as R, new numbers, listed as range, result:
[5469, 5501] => 18.1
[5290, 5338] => 17.2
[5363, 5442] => 17.3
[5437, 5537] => 18.1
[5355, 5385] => 16.4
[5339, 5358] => 15.6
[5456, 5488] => 18.1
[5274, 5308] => 18.3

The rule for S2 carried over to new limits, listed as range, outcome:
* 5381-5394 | 16.7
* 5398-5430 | 17.6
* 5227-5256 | 18.3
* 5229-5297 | 18.2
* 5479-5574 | 18.3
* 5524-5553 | 17.5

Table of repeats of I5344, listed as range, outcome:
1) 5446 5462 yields 17.2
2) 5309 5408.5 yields 16.5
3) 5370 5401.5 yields 16.7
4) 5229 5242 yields 18.3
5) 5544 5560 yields 17.8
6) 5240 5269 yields 18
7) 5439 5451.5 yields 17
